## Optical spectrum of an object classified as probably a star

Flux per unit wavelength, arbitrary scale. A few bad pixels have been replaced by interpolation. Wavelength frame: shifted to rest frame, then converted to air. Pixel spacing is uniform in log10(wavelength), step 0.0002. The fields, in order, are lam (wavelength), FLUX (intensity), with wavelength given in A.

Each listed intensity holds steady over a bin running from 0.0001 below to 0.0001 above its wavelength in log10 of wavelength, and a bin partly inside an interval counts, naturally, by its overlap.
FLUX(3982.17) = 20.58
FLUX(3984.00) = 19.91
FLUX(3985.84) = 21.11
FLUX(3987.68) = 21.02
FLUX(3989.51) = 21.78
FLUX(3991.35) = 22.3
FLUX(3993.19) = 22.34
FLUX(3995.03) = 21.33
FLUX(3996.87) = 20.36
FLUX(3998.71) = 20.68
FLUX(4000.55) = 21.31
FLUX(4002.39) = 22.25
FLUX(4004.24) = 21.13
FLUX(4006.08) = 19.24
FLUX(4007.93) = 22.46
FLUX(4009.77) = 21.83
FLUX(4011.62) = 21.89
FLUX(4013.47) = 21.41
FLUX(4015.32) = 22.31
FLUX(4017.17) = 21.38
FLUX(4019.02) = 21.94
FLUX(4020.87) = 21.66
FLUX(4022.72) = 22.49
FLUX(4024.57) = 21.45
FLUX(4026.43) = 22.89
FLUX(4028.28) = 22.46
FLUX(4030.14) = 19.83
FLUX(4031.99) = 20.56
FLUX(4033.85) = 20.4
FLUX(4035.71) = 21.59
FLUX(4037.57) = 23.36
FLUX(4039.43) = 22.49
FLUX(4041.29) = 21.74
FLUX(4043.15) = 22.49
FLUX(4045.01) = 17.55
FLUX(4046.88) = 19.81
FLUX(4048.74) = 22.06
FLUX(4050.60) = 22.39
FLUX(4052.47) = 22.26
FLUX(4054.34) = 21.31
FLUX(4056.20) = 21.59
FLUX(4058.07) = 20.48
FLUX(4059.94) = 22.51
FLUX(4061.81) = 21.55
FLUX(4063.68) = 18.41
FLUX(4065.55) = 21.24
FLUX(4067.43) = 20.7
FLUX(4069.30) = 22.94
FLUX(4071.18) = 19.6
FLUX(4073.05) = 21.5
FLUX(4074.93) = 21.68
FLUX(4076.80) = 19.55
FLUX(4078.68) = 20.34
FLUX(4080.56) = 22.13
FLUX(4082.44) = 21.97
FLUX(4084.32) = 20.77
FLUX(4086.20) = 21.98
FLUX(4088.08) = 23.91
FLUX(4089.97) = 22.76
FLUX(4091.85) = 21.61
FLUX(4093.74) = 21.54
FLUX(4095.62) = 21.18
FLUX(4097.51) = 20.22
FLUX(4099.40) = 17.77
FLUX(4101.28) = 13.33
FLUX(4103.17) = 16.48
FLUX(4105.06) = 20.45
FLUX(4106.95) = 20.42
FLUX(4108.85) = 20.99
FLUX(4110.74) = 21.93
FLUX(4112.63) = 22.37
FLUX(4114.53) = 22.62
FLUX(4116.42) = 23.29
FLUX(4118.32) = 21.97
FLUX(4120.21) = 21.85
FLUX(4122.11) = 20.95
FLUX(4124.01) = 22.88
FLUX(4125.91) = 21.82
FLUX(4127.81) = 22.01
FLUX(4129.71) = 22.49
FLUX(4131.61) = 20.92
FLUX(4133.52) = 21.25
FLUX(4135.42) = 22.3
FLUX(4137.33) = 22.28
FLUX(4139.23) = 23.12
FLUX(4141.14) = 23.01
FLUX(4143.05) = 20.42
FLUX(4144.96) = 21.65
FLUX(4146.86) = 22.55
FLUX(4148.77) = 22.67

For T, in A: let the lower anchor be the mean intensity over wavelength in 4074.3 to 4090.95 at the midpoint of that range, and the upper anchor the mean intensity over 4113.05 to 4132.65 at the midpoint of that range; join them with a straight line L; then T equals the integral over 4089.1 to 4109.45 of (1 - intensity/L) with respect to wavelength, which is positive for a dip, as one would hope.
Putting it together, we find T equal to 2.0 A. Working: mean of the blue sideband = 21.7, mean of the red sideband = 22.1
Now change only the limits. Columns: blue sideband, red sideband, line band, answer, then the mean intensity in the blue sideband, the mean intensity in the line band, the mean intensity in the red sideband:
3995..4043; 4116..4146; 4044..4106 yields 3.04 A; 21.6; 20.7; 22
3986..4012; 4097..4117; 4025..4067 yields -1.11 A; 21.4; 21.3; 19.9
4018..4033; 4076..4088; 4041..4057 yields 0.23 A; 21.7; 21.2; 21.3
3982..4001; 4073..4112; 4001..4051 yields -1.27 A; 21.2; 21.5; 20.6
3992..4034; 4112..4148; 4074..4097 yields 0.28 A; 21.5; 21.6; 22.1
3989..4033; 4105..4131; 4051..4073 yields 0.53 A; 21.5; 21.2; 21.9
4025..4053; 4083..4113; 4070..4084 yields -0.12 A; 21.4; 21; 20.5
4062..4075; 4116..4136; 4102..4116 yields 0.58 A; 20.8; 20.7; 21.9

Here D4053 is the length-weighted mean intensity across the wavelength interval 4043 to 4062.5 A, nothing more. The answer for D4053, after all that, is 21.2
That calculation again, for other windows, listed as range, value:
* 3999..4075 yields 21.4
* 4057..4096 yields 21.4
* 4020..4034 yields 21.5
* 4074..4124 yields 21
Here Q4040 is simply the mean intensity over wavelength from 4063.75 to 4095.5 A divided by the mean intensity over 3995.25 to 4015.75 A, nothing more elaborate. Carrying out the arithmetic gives 1.0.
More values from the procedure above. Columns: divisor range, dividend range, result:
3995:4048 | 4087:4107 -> 0.93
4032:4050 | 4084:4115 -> 0.97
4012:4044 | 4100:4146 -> 0.98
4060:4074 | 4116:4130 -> 1.06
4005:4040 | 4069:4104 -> 0.95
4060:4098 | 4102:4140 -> 1.01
